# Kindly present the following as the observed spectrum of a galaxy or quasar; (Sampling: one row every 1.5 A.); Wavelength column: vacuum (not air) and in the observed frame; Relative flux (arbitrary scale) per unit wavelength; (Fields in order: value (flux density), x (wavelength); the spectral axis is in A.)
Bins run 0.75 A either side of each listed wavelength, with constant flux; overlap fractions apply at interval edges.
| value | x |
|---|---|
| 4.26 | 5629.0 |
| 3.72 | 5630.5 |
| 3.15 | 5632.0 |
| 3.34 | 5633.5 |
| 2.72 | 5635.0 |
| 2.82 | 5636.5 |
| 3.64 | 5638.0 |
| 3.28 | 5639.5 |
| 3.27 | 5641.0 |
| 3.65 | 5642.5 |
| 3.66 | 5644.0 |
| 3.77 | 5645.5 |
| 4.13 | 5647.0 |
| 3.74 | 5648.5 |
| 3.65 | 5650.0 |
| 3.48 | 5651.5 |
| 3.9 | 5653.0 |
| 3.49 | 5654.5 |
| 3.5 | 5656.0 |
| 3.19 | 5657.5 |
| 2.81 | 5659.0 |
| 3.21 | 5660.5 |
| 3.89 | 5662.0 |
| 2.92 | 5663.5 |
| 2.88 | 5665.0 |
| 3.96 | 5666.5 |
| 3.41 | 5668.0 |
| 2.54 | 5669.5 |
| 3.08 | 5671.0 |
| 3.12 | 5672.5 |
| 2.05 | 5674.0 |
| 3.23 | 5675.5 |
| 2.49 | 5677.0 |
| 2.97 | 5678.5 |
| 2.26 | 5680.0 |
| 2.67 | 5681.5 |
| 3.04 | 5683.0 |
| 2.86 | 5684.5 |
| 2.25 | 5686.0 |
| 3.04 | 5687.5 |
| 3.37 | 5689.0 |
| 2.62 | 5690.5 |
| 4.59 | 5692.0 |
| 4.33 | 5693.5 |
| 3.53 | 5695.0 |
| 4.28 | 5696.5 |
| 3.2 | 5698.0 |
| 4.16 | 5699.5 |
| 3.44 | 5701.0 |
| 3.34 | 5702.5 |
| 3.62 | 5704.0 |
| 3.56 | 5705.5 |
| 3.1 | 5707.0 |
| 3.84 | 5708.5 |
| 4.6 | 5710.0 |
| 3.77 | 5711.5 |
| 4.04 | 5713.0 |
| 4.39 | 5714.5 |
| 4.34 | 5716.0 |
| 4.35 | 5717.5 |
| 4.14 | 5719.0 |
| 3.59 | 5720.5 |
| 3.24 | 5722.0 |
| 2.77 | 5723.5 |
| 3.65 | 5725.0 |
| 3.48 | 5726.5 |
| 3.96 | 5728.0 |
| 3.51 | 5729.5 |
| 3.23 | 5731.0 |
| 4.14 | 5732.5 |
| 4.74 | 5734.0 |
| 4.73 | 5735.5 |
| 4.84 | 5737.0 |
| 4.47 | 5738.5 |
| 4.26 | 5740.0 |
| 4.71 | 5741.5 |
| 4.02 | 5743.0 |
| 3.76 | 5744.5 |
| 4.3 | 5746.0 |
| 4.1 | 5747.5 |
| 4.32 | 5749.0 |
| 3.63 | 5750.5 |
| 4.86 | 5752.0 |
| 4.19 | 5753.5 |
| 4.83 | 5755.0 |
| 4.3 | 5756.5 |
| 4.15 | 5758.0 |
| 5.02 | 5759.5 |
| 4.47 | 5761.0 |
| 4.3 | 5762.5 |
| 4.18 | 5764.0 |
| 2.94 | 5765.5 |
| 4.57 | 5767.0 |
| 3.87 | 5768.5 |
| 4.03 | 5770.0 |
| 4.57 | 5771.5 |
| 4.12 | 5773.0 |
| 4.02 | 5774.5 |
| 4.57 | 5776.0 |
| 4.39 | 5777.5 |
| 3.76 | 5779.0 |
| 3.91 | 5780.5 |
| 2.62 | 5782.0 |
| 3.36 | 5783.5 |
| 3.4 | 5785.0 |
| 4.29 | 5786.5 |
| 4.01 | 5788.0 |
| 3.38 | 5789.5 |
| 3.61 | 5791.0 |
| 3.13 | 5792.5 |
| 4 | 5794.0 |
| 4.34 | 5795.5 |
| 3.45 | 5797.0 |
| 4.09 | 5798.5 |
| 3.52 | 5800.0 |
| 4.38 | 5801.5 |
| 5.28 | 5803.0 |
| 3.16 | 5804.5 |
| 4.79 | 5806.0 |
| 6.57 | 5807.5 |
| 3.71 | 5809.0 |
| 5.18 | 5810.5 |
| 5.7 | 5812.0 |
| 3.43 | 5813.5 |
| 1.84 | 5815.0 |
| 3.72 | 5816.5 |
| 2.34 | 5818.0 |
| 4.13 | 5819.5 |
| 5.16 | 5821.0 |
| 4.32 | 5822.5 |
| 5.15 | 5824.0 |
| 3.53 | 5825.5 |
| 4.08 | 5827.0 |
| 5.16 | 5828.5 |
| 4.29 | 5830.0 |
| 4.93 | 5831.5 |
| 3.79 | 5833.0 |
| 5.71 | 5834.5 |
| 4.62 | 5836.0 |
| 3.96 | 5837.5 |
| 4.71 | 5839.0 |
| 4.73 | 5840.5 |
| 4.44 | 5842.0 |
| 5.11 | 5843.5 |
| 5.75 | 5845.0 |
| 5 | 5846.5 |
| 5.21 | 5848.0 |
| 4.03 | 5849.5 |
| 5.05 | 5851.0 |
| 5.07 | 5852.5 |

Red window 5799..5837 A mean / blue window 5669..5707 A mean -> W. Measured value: 1.36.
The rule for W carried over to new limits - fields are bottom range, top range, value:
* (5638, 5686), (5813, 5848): 1.36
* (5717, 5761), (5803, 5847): 1.08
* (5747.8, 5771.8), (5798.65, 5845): 1.03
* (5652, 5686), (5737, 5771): 1.39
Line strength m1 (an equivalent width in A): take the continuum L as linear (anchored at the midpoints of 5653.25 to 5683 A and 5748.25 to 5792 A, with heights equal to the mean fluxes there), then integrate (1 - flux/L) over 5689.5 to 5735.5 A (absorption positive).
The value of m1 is -4.2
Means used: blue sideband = 3.05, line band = 3.8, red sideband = 4.05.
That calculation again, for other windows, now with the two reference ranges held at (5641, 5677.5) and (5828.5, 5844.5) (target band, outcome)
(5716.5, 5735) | 0.4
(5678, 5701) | 1.8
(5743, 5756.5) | -0.8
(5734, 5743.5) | -1.5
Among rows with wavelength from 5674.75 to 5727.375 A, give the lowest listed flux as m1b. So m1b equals 2.25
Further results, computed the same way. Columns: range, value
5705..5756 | 2.77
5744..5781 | 2.94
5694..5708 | 3.1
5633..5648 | 2.72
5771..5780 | 3.76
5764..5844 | 1.84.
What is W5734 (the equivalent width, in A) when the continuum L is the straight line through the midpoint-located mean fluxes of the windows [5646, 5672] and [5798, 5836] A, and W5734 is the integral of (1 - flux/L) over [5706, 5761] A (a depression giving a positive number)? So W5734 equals -3.68 A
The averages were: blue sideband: 3.4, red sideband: 4.33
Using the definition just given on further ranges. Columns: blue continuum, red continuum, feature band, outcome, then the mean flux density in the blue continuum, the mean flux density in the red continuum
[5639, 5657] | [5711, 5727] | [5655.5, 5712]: 6.7 A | 3.63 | 3.8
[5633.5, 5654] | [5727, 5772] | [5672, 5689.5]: 4.6 A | 3.51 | 4.23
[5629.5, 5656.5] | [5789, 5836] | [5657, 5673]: 1.8 A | 3.5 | 4.2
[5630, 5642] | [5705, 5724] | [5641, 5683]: 2.3 A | 3.24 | 3.84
